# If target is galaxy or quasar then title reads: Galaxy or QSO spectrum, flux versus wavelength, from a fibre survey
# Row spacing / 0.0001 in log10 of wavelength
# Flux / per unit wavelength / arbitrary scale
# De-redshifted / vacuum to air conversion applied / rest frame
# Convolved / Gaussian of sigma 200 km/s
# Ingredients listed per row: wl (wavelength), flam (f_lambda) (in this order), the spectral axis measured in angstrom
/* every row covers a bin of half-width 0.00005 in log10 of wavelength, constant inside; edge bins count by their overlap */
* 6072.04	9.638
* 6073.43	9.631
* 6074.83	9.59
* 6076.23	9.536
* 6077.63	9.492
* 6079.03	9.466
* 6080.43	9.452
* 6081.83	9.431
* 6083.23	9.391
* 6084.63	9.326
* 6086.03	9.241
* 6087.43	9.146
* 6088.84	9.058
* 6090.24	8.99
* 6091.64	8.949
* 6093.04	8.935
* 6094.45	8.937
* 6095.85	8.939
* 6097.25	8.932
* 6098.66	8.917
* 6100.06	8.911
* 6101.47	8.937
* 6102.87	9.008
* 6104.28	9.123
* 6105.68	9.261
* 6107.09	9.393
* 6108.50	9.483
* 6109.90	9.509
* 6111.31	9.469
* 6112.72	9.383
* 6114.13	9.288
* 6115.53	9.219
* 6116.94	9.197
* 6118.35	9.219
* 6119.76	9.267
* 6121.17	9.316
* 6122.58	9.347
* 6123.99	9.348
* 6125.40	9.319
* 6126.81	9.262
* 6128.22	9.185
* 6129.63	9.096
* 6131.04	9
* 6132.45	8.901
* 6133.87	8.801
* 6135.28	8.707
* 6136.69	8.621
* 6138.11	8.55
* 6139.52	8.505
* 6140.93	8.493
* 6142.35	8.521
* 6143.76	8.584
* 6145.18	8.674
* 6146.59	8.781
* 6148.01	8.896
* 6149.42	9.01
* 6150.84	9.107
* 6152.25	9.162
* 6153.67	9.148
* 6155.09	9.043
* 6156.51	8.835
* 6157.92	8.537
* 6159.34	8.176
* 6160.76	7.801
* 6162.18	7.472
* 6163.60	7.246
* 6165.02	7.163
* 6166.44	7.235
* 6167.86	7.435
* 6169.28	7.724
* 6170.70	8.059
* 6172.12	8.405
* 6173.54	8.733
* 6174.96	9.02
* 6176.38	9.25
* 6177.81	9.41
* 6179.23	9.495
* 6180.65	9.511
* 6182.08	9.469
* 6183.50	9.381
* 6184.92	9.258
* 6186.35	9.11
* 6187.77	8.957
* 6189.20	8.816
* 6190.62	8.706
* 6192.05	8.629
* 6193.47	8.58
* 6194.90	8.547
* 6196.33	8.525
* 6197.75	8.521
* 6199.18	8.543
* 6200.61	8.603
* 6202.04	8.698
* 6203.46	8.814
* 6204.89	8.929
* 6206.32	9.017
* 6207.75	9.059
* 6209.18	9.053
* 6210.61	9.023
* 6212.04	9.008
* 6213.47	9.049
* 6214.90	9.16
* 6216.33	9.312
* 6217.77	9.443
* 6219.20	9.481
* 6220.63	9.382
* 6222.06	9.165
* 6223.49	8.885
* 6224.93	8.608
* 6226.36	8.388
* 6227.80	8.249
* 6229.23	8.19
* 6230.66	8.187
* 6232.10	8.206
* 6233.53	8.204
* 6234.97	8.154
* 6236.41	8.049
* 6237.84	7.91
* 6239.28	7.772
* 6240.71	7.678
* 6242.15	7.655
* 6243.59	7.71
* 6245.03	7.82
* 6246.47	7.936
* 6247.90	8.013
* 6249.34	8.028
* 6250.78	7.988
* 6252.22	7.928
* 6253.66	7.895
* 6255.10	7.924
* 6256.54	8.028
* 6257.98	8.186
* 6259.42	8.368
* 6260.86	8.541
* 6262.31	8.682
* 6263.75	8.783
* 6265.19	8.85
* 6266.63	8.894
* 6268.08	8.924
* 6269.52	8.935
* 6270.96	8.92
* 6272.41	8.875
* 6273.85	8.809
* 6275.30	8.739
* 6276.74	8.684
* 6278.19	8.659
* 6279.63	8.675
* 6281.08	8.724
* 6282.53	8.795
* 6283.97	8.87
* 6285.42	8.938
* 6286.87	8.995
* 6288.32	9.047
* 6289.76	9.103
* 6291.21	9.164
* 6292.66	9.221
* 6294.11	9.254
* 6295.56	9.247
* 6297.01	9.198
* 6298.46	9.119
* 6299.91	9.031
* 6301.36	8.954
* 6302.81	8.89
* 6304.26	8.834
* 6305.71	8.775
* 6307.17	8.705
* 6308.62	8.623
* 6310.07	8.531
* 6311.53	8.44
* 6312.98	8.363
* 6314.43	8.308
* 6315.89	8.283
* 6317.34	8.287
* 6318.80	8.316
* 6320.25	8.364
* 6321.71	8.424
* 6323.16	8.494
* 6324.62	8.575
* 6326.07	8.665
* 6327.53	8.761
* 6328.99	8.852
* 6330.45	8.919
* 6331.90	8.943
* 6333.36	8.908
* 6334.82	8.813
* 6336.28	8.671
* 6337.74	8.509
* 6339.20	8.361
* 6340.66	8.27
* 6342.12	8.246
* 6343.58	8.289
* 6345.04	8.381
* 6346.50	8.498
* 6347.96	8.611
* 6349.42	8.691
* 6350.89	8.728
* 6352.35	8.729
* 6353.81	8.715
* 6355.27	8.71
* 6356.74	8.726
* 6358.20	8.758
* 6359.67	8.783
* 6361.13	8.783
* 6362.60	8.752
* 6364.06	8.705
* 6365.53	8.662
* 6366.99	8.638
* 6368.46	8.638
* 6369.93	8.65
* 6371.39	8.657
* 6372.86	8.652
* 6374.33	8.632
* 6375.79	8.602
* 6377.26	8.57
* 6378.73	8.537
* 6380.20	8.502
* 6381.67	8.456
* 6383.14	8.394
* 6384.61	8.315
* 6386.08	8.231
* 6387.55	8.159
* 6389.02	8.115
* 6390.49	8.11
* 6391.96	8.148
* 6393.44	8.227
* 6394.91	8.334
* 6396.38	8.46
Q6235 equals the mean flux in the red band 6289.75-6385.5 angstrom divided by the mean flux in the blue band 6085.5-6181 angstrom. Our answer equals 0.98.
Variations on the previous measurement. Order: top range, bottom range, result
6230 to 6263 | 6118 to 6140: 0.89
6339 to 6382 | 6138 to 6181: 1.01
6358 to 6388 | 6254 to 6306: 0.97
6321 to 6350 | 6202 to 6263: 1.02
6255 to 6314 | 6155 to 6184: 1.04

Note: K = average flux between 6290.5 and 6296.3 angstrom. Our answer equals 9.22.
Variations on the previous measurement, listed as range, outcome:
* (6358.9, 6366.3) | 8.74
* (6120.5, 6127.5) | 9.32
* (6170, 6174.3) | 8.42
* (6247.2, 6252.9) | 7.99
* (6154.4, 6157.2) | 8.93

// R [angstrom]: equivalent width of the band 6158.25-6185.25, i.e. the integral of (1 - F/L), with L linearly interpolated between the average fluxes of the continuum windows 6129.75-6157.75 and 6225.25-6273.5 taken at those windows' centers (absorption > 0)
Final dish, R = 0.7 angstrom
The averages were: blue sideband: 8.81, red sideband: 8.25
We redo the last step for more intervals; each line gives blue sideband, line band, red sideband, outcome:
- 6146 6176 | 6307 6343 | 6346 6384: 0.2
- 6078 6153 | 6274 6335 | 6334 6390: -0.7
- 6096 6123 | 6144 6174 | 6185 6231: 2.4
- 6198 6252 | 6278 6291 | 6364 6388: -0.6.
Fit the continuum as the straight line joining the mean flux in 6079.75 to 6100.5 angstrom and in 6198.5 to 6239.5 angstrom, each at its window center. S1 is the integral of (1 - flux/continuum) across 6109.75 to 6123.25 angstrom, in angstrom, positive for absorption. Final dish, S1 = -0.4 angstrom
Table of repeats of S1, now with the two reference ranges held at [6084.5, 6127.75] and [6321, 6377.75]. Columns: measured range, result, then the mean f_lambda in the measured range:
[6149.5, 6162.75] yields 0.7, 8.62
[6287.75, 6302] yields -0.6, 9.14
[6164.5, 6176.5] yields 1.3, 8.08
